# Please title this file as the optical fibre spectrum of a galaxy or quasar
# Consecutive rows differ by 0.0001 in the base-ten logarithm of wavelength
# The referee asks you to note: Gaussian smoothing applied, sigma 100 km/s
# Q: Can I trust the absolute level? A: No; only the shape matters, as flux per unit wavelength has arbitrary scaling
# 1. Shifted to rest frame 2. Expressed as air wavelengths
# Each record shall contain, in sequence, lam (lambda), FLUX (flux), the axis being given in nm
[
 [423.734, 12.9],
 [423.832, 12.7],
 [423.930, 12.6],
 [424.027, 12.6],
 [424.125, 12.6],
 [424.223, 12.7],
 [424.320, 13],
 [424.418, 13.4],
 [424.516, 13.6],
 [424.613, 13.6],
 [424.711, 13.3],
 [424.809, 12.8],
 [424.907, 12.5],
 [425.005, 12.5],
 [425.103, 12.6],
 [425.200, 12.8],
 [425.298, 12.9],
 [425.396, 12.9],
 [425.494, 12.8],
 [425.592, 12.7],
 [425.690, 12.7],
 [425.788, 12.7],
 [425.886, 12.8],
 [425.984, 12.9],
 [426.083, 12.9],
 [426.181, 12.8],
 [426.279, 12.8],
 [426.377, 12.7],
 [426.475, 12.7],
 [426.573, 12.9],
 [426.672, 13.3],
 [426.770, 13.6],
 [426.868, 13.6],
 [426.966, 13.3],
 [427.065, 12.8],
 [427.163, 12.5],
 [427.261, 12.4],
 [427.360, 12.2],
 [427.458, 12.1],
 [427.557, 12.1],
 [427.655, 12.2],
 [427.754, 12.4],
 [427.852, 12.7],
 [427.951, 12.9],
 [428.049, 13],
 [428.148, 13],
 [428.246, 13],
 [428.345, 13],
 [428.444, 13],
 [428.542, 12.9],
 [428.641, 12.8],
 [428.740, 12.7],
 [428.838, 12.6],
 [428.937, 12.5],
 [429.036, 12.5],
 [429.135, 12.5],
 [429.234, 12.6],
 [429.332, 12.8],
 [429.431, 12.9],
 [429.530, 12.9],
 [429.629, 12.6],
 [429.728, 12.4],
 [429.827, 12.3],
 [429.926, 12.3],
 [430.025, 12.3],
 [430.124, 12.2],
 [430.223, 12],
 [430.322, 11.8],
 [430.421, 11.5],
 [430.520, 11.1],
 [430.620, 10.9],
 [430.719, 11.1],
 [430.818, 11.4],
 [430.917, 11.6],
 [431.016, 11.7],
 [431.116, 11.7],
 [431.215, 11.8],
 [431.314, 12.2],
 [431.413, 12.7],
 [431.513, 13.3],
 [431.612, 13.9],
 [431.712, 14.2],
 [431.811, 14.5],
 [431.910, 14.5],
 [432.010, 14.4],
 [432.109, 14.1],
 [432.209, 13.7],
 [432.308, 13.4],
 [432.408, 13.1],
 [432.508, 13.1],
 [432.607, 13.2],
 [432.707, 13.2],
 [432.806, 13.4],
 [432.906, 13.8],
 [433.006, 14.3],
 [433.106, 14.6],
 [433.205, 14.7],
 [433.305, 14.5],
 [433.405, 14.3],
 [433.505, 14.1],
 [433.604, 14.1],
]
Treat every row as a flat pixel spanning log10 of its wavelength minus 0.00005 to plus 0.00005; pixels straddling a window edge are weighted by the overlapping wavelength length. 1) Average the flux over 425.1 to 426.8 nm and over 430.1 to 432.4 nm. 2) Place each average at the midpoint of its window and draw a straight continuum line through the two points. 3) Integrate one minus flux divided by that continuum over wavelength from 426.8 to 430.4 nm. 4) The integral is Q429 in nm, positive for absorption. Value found 0.038 nm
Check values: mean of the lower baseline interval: 12.9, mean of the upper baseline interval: 12.6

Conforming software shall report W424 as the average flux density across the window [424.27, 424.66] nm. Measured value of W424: 13.4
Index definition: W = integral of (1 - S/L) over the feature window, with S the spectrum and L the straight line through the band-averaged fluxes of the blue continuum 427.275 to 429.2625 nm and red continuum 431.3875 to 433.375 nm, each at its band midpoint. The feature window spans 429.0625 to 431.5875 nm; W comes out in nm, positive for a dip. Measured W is 0.21 nm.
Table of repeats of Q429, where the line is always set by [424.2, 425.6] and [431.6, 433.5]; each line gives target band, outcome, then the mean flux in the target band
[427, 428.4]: 0.075 nm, 12.6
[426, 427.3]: 0.023 nm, 12.9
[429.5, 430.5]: 0.105 nm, 12.2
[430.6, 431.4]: 0.123 nm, 11.6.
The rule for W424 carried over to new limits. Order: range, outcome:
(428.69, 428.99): 12.6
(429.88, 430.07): 12.3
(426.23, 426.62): 12.8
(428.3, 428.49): 13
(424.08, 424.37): 12.8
